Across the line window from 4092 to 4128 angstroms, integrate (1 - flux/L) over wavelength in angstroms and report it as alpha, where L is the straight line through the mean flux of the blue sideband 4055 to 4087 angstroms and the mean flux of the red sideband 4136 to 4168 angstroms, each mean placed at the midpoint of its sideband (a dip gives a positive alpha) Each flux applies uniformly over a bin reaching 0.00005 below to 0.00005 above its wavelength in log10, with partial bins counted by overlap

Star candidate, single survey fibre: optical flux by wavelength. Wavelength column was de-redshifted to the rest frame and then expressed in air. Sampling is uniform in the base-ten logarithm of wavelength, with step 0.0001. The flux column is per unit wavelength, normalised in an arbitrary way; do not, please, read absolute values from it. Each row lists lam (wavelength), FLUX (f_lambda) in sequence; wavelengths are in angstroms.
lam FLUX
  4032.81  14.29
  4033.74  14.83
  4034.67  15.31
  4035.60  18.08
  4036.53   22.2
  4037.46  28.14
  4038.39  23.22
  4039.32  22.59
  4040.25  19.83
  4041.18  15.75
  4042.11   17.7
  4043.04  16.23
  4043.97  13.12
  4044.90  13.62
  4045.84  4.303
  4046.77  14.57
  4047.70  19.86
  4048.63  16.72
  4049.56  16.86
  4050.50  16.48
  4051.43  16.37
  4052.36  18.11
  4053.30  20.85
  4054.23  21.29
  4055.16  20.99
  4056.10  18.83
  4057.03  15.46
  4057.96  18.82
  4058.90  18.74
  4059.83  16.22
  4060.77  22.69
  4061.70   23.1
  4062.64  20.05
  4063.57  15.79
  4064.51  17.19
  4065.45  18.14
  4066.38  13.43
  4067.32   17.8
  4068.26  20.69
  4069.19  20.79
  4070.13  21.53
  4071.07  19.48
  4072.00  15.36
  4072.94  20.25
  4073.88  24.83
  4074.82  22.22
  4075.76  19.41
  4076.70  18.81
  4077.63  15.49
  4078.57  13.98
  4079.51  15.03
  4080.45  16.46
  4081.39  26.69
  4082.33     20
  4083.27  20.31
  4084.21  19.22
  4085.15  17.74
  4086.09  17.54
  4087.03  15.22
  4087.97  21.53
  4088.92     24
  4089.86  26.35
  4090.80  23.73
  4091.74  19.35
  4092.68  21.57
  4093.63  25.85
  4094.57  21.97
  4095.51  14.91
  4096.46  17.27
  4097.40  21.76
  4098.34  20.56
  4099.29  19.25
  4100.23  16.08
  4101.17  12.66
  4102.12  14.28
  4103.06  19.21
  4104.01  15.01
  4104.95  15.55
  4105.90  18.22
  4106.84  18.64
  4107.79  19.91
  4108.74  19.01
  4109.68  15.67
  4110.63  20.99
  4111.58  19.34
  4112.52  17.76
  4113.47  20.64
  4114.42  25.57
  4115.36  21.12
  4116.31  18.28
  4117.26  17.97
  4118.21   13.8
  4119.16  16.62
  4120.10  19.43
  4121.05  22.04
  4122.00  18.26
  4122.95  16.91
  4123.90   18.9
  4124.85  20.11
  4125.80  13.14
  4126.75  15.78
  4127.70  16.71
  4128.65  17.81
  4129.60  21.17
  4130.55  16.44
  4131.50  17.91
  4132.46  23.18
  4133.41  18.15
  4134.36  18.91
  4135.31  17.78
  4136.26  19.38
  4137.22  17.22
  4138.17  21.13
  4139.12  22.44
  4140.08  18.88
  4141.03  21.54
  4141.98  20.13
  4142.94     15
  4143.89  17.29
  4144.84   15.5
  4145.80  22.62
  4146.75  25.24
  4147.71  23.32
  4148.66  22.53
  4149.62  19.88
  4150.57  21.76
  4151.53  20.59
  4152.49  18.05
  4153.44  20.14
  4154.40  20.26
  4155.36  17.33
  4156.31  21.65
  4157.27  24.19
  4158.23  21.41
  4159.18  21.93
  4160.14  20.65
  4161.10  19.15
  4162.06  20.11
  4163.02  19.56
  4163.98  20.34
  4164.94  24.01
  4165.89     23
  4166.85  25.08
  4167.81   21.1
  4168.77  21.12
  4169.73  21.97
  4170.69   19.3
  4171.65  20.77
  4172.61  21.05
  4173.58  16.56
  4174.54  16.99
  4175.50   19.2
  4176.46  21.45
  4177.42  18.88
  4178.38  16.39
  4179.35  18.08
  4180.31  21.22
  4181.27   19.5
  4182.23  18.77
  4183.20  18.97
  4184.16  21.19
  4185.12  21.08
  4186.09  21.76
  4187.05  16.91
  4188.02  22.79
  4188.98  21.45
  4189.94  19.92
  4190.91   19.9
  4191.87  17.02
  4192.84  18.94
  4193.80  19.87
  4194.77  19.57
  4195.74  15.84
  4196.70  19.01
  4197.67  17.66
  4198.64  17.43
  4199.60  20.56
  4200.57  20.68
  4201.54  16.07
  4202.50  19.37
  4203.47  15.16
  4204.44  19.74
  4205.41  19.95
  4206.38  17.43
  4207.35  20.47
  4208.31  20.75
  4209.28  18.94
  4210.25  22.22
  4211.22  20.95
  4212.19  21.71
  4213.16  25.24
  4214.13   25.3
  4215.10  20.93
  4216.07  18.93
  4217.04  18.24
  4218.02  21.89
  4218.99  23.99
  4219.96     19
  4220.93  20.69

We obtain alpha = 2.3 angstroms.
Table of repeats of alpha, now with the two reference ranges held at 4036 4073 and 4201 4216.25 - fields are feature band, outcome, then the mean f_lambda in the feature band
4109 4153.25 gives 0.2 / 19.2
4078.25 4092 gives -0.9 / 19.9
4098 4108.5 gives 0.9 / 17.2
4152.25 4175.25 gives -1.2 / 20.7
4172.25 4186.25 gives 0.4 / 19.3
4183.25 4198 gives 0.4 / 19.5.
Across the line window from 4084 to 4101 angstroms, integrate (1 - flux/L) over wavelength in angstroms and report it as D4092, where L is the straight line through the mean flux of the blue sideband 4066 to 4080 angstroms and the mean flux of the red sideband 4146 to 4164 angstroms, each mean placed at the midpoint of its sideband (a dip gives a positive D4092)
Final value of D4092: -0.8 angstroms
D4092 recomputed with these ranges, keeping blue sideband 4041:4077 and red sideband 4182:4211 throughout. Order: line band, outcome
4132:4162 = -2.2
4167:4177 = -0.5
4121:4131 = 0.5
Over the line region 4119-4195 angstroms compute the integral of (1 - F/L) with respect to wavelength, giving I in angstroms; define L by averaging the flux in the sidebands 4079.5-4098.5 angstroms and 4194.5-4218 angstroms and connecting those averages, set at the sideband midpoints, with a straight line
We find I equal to 0.9 angstroms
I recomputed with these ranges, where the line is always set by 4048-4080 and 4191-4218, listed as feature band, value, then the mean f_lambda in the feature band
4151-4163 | -0.7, 20.4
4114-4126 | 0.2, 18.7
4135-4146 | 0.1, 19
